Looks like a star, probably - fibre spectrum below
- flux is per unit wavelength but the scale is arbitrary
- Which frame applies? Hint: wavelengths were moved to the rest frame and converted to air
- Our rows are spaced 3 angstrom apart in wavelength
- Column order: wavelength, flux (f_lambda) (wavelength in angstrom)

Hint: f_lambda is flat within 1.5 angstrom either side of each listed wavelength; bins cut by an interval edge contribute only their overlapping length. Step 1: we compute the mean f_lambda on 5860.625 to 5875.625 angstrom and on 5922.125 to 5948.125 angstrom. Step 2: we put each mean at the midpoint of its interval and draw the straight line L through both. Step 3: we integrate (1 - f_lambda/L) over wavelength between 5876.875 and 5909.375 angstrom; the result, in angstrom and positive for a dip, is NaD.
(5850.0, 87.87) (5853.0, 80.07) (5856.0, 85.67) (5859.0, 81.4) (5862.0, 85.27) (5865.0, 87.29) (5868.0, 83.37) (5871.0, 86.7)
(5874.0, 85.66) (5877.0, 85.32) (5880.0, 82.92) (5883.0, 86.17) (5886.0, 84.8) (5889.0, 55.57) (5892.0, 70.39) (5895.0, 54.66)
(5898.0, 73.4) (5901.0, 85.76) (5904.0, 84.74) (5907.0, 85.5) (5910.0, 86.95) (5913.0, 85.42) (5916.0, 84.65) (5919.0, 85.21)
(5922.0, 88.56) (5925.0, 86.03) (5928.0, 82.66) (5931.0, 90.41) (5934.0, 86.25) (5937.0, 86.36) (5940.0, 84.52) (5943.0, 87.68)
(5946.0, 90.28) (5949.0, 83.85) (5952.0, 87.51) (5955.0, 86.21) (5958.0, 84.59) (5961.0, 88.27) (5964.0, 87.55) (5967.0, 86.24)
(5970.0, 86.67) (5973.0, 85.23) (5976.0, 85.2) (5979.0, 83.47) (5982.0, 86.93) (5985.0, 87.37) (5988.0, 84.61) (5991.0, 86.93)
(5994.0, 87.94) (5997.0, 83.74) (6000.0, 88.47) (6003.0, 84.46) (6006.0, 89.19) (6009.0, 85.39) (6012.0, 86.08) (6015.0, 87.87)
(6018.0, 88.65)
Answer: 3.4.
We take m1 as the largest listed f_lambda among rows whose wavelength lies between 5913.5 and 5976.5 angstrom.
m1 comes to 90.41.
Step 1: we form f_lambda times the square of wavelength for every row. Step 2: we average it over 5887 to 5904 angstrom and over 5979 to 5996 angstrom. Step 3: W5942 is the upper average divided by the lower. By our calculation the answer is 1.27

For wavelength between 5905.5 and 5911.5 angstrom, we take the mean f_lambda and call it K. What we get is 86.2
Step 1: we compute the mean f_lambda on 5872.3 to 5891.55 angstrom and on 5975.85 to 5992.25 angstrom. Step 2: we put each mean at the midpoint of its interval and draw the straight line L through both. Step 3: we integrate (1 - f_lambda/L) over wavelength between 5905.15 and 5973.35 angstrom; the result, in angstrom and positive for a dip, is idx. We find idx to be -2.7 angstrom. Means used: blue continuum 79.6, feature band 86.4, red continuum 85.8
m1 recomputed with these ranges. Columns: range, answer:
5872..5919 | 86.95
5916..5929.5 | 88.56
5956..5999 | 88.27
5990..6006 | 89.19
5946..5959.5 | 90.28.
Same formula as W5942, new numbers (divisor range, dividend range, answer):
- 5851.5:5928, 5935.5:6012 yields 1.09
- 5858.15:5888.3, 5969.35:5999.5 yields 1.06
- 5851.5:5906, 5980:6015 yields 1.13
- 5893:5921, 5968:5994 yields 1.09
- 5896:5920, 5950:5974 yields 1.06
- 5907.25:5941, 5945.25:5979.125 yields 1.02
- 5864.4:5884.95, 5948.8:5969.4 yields 1.04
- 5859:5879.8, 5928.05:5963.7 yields 1.05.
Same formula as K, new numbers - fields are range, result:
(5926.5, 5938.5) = 86.4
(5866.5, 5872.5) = 85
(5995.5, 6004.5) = 85.6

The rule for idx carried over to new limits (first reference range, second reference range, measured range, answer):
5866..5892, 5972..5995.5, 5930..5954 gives -0.89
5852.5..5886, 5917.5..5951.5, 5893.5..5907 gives 1.54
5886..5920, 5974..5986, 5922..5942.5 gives -1.42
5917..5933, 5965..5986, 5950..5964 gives -0.09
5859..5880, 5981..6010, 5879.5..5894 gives 1.79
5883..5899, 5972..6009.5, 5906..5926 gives -3.41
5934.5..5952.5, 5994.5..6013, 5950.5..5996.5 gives 0.11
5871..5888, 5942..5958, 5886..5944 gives 2.90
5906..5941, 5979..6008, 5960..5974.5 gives -0.07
